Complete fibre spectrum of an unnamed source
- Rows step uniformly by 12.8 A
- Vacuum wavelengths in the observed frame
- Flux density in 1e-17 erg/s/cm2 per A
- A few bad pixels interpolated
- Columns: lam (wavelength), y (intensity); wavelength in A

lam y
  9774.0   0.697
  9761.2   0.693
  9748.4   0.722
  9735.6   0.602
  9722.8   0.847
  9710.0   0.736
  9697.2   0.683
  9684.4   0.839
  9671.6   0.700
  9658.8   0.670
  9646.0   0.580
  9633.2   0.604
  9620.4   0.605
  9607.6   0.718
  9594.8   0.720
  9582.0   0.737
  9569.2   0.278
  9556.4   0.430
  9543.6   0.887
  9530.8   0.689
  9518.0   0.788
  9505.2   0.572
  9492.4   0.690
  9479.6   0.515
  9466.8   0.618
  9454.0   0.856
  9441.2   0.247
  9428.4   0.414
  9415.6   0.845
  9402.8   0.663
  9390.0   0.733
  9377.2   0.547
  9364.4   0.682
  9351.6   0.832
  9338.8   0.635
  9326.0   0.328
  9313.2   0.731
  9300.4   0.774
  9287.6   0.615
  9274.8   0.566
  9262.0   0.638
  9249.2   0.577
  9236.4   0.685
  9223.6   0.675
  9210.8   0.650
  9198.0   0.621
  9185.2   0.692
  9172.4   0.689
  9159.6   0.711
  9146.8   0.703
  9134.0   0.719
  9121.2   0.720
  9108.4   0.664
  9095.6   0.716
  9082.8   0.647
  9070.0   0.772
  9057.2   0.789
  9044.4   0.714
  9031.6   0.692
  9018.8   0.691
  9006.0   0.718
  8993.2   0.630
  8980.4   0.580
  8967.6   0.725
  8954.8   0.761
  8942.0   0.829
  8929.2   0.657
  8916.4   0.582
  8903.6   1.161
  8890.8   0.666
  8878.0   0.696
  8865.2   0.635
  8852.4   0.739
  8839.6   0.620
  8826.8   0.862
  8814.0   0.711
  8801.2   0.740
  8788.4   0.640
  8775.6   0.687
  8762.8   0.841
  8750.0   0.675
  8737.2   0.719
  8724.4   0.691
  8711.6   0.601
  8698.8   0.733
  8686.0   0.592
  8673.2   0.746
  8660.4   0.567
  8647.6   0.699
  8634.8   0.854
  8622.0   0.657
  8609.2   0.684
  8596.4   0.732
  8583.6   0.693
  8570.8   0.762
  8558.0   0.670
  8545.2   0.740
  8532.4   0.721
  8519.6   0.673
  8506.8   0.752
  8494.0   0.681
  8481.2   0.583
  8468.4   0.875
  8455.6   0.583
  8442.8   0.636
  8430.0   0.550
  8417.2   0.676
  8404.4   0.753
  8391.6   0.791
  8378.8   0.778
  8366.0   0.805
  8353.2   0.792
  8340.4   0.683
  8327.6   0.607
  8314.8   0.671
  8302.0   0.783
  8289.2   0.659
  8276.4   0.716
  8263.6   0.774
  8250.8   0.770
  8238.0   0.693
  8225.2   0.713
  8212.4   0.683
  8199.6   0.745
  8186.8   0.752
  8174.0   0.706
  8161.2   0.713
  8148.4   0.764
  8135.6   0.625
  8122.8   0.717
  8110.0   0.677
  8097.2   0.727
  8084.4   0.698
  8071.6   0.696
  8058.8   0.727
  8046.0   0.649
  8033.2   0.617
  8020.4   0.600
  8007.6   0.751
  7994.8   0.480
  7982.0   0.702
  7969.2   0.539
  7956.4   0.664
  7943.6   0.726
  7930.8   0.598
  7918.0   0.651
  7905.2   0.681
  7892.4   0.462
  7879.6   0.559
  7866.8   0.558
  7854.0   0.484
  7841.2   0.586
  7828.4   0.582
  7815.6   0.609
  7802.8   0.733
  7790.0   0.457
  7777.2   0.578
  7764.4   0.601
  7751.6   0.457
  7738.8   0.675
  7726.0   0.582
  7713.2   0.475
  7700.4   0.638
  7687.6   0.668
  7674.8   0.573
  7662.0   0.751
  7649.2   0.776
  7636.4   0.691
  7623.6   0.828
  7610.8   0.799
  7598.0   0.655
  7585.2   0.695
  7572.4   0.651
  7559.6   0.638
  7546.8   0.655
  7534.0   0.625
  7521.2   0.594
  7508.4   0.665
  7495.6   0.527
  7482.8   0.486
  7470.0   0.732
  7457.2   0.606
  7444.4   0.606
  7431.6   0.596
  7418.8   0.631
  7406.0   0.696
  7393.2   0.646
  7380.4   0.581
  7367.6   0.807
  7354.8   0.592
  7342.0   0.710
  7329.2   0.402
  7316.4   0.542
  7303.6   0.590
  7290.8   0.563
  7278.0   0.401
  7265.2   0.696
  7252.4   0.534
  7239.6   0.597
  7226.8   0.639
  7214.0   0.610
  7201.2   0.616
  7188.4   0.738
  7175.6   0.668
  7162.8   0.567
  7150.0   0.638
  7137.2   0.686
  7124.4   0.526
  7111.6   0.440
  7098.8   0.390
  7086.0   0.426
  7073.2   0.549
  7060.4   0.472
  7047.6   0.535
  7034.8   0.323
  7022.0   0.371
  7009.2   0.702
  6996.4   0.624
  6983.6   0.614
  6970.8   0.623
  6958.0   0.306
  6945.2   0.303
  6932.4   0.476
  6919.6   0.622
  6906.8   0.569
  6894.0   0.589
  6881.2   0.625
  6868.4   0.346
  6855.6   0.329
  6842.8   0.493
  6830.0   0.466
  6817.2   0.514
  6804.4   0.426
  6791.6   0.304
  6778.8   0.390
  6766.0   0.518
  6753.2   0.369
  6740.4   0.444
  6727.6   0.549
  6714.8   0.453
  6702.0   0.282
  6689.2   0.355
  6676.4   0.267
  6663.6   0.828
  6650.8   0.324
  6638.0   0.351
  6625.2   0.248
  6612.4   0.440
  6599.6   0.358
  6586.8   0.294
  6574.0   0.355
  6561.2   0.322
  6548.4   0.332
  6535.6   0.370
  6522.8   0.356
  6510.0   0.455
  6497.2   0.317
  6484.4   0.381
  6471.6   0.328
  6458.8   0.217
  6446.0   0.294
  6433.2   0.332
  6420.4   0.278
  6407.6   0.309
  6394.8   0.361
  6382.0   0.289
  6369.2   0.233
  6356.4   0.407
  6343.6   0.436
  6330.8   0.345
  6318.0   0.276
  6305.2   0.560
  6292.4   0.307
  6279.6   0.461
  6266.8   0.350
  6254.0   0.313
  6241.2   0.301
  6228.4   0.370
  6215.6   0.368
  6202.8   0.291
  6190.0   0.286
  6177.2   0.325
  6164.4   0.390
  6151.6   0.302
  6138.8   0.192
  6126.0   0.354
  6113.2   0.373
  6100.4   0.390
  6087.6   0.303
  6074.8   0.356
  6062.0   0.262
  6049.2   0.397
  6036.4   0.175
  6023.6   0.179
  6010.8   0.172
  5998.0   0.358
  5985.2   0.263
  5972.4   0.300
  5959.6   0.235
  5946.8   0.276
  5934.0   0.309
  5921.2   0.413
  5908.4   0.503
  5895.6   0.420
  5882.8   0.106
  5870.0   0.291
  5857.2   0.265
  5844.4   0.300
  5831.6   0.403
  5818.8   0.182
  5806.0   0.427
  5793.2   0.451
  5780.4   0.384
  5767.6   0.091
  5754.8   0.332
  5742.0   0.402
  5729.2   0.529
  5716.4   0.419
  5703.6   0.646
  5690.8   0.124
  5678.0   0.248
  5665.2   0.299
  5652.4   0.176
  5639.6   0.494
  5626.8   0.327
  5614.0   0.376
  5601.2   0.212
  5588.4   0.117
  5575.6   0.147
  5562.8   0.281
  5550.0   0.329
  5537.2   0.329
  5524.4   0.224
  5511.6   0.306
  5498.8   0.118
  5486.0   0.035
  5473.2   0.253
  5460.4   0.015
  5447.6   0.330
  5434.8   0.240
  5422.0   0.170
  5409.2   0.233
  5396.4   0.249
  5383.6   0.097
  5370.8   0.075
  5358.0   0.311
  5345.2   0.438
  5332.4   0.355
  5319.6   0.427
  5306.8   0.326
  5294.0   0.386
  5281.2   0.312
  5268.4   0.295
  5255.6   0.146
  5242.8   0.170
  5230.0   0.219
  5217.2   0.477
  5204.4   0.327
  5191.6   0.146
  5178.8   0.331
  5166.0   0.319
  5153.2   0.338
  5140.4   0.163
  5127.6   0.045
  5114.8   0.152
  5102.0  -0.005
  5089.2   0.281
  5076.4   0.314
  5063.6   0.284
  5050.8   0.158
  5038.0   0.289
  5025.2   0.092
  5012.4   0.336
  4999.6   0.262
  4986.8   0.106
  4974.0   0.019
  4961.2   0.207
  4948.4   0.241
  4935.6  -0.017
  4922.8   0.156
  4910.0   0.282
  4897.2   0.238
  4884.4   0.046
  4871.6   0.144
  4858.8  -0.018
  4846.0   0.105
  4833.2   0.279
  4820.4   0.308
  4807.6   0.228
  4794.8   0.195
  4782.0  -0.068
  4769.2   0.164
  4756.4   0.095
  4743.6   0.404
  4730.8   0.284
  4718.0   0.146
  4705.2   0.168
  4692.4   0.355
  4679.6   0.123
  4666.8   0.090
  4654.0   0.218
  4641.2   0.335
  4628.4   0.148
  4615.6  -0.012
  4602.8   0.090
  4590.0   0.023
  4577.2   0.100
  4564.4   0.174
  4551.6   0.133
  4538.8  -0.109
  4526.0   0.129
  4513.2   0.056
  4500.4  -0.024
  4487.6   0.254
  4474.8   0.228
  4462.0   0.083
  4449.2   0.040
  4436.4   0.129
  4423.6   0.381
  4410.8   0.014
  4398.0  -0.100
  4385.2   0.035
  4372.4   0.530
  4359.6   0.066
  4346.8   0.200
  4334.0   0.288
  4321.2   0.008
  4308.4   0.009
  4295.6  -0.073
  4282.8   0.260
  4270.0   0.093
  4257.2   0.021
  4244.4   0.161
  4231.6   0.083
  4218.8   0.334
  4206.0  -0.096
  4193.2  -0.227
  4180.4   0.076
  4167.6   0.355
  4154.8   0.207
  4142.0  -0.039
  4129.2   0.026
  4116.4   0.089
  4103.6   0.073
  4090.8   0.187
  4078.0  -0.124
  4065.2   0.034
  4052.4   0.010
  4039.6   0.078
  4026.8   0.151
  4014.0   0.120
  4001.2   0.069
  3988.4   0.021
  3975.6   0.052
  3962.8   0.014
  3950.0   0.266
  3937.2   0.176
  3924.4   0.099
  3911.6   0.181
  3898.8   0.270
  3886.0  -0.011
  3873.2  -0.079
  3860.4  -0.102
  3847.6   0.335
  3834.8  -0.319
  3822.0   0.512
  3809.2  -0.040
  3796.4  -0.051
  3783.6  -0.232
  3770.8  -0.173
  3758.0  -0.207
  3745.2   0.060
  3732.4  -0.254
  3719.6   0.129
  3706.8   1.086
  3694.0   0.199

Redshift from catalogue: 0.79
